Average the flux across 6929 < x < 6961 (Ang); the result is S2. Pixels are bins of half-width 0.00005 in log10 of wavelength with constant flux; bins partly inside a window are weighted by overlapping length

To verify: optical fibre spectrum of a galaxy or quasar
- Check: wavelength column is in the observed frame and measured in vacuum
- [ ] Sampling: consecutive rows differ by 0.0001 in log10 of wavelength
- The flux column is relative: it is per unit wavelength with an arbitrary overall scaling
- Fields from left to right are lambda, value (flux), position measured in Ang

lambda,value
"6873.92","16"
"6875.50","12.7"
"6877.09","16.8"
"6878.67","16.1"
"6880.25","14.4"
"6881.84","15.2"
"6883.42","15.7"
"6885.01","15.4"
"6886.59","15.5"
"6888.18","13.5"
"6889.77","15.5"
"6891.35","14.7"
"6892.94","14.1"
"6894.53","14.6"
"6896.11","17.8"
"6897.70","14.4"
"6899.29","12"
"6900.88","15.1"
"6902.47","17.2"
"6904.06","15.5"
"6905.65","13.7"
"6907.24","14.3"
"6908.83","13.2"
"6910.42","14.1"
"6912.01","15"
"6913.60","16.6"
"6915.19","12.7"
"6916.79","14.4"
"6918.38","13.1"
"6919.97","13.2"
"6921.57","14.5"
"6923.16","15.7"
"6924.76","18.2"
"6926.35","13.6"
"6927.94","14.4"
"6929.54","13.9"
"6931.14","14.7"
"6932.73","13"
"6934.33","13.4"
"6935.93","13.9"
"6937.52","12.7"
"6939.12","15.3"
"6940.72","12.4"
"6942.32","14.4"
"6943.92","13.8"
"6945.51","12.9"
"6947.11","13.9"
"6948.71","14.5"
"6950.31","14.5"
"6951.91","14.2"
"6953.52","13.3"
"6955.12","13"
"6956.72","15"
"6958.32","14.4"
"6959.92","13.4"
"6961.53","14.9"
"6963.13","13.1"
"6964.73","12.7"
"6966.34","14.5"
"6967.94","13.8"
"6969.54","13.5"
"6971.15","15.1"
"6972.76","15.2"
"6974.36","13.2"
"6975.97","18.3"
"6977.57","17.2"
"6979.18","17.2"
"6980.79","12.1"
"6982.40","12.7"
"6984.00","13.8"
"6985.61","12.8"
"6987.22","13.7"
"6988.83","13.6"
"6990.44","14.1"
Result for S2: 13.8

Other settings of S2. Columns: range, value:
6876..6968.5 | 14.4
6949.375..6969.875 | 13.9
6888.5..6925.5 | 14.7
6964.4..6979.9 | 15.1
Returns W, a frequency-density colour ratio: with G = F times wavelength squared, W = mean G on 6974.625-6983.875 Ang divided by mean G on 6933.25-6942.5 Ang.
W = 1.13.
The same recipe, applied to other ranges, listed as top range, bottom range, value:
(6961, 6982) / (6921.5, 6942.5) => 1.04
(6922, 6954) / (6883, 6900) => 0.97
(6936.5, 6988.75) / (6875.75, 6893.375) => 0.95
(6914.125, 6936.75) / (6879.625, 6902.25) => 0.96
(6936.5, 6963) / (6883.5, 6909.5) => 0.95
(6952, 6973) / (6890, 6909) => 0.96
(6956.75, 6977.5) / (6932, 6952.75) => 1.06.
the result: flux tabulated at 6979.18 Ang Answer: 17.2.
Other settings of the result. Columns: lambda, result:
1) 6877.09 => 16.8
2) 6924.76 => 18.2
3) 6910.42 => 14.1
